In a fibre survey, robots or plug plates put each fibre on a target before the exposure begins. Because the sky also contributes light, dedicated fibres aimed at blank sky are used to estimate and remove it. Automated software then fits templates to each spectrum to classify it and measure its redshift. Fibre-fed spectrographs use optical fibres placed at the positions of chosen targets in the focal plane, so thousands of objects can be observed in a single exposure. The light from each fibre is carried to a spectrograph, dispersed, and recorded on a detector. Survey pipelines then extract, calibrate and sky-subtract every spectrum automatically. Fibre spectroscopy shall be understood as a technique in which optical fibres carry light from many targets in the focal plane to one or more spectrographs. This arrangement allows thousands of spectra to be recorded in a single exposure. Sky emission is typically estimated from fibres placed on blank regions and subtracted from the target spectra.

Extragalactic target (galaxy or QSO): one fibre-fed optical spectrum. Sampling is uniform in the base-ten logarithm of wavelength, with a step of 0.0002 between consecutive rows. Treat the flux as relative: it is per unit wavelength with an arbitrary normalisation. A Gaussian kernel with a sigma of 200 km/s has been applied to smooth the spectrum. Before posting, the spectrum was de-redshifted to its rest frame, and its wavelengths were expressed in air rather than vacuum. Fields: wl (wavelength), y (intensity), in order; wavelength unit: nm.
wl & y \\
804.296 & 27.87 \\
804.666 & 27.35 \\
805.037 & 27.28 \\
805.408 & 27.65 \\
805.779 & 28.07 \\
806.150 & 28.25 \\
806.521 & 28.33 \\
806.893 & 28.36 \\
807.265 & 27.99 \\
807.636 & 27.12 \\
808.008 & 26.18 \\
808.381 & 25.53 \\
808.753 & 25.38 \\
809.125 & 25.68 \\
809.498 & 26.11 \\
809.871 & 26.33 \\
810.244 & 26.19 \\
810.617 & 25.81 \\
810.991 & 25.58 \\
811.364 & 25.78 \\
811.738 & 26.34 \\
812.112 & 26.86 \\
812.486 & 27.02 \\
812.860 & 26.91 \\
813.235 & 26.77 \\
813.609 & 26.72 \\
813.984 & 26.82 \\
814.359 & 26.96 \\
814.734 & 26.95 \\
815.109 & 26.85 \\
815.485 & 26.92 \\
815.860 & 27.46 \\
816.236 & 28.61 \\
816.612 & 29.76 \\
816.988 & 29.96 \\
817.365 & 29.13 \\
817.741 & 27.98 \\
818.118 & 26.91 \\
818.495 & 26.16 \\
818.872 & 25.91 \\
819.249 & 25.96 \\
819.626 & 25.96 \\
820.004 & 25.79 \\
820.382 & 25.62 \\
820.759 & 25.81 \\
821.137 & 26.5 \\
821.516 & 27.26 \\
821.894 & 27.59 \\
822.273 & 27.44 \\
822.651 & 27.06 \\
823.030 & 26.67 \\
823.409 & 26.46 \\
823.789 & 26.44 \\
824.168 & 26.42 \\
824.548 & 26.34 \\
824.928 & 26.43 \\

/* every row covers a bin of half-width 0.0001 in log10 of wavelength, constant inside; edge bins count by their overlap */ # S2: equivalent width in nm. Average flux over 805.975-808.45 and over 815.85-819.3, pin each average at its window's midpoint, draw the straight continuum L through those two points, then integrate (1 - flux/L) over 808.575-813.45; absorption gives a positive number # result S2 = 0.25 nm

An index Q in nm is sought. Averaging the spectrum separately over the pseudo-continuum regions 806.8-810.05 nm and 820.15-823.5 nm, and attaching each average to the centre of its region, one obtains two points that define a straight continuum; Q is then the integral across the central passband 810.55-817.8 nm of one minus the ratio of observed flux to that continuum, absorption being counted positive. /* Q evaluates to -0.19 nm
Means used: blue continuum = 26.5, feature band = 27.3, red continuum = 26.7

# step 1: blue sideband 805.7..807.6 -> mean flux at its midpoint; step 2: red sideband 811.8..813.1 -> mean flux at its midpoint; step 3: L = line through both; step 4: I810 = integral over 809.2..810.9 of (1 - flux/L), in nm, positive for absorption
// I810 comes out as 0.08 nm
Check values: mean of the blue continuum 28.1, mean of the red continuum 26.9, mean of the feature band 26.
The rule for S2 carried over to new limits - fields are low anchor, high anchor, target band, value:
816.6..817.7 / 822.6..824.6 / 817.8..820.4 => 0.21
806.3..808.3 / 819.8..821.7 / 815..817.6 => -0.18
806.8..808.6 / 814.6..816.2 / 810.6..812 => 0.06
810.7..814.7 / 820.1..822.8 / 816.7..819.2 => -0.09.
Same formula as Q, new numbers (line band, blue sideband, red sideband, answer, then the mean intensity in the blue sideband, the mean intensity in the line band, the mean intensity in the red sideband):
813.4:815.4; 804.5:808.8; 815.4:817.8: 0.11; 27.3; 26.9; 28.7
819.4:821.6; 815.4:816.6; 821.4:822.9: 0.11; 28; 26.1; 27.3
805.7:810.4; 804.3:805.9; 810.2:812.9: 0.02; 27.6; 26.9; 26.3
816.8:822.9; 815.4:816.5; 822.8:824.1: 0.05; 27.9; 26.9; 26.5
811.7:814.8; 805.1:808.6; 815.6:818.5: 0.13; 27.5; 26.8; 28.3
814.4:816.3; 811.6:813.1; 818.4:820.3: -0.06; 26.8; 27.3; 25.9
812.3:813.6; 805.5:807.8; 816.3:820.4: 0.04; 28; 26.9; 27.3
